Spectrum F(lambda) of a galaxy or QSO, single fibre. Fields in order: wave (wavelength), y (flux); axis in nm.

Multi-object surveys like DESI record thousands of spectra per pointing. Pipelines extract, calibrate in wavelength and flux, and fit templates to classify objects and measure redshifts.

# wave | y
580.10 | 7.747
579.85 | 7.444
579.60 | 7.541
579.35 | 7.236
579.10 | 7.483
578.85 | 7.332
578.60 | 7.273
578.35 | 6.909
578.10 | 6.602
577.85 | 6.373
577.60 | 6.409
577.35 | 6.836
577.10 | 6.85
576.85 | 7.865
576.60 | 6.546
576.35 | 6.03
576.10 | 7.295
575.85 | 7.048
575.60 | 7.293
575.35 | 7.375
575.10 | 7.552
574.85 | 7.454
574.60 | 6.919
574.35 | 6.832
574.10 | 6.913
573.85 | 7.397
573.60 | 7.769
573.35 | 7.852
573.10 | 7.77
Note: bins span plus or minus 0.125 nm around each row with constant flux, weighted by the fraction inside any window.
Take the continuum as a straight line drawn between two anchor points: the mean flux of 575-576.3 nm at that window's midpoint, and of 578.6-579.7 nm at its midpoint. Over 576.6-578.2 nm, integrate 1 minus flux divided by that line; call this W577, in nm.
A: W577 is 0.11 nm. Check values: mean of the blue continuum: 7.23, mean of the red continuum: 7.38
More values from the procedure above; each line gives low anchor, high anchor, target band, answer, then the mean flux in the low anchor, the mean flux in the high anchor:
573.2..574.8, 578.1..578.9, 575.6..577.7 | 0.08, 7.3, 7.07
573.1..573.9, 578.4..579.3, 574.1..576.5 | 0.16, 7.71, 7.31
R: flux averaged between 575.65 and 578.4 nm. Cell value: 6.81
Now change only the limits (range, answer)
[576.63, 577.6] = 7.02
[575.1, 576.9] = 7.07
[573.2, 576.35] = 7.26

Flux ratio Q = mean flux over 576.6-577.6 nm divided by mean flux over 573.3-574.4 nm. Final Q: 1.0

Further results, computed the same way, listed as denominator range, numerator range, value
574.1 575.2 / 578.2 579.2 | 1.01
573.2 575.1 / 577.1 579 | 0.93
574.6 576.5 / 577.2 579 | 0.96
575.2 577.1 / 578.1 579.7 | 1.03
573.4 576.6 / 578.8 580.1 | 1.04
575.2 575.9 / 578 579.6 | 0.99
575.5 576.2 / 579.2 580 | 1.03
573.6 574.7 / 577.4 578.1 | 0.91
